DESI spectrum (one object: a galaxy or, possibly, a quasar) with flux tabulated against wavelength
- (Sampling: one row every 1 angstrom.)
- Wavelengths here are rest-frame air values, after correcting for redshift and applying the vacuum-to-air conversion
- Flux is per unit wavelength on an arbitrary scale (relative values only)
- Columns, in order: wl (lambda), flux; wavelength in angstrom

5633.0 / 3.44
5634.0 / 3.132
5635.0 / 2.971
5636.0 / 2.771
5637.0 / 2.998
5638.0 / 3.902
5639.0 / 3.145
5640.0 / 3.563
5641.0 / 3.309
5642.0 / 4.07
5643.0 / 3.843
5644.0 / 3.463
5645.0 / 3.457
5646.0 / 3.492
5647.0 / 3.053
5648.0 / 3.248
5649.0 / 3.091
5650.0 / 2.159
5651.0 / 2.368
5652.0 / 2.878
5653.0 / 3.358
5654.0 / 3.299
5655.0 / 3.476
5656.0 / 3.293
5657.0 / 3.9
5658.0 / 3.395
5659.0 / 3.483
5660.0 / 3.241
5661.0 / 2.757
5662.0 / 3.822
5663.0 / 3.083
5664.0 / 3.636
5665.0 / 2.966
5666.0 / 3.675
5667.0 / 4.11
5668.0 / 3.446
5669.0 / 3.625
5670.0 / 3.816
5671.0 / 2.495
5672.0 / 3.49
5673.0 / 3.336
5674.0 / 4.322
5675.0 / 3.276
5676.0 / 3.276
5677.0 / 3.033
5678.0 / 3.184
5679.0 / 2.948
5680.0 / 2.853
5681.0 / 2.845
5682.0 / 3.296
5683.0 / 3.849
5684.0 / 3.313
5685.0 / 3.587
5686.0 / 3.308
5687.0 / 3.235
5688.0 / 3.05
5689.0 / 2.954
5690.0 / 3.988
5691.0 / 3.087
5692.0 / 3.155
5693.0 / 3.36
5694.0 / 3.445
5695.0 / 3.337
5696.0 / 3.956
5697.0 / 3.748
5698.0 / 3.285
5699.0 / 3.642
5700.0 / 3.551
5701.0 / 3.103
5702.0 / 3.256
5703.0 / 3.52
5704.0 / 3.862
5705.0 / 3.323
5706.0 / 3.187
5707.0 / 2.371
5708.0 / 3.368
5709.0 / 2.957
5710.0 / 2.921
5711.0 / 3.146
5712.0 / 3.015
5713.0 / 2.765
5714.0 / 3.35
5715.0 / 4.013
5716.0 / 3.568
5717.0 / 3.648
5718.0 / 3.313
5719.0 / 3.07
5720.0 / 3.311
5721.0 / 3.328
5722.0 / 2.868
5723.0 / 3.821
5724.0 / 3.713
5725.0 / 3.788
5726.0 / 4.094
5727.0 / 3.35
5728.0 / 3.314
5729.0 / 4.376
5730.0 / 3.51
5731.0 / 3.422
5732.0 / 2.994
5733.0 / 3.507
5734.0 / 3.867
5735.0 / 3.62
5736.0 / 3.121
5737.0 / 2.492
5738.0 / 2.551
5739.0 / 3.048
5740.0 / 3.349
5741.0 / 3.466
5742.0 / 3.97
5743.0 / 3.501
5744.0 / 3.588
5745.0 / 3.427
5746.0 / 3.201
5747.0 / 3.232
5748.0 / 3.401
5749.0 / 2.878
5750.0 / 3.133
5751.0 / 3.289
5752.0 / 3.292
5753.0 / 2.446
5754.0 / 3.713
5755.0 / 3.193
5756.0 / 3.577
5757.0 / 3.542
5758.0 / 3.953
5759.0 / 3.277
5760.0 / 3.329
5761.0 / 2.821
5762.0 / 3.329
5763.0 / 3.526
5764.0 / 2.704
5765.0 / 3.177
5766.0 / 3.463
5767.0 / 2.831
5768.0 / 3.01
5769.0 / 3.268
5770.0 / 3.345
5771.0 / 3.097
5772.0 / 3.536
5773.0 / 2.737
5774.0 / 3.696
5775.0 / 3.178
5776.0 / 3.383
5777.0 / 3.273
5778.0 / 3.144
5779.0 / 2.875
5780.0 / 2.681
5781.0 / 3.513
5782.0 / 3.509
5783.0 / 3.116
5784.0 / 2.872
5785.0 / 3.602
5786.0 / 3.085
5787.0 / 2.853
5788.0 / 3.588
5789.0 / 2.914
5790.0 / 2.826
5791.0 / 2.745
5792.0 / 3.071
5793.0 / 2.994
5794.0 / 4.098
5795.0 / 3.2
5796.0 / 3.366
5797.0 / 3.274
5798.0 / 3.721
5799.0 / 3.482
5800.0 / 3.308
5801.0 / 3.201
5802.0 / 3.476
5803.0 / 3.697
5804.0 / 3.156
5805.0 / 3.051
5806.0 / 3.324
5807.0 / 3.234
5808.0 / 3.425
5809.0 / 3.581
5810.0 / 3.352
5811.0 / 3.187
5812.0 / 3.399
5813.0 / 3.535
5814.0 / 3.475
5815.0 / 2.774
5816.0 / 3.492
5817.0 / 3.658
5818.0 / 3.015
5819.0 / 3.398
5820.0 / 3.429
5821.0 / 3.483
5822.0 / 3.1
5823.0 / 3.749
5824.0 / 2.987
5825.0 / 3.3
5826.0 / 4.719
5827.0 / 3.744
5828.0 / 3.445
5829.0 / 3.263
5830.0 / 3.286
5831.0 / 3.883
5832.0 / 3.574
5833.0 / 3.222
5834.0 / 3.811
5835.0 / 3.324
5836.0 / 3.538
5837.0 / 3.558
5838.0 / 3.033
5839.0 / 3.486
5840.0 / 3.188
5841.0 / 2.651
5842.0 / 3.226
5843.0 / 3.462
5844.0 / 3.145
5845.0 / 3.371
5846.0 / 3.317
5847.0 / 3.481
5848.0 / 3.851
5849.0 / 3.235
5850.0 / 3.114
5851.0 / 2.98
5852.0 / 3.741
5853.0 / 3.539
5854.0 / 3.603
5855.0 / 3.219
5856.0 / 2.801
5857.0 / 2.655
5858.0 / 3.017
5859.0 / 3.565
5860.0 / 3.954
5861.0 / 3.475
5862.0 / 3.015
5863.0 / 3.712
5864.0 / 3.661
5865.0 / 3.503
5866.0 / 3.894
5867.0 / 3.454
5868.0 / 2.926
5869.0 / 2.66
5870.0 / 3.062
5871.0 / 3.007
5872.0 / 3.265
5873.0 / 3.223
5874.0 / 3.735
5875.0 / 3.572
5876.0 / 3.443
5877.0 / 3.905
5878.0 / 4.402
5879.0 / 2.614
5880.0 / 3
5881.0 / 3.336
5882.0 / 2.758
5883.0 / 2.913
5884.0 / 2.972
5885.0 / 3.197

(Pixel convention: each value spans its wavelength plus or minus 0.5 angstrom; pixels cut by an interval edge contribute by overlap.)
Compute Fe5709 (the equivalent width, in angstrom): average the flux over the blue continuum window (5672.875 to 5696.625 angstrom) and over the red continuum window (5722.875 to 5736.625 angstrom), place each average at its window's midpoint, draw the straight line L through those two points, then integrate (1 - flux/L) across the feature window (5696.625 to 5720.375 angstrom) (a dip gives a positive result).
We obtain 1.1 angstrom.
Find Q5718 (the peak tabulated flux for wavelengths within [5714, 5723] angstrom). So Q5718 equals 4.013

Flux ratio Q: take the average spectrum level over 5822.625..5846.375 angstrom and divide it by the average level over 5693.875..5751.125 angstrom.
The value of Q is 1.02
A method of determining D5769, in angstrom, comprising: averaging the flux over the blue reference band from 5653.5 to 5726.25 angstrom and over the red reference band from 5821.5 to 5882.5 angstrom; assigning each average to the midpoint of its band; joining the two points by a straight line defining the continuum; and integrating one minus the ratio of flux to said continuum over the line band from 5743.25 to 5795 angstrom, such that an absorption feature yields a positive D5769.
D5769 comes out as 2.2 angstrom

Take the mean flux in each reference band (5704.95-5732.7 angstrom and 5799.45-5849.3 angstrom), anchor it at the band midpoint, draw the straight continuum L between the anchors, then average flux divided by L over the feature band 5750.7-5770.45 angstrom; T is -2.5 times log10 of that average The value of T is 0.04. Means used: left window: 3.36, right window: 3.39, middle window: 3.25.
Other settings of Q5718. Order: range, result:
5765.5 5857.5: 4.719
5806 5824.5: 3.749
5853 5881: 4.402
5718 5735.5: 4.376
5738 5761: 3.97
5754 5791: 3.953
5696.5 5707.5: 3.862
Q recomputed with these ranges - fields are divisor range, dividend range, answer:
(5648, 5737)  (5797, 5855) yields 1.02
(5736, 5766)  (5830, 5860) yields 1.03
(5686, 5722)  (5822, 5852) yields 1.03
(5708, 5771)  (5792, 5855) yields 1.02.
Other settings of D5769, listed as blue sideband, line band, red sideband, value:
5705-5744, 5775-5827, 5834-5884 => 0.3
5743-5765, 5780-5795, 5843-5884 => 0.5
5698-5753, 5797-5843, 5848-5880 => -0.7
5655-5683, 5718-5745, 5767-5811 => -1.0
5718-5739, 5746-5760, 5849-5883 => 0.3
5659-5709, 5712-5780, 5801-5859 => 0.7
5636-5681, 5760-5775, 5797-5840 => 0.9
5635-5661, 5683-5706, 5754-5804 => -1.0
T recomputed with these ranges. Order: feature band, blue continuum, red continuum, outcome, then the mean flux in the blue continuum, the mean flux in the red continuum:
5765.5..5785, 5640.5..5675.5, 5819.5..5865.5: 0.06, 3.36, 3.4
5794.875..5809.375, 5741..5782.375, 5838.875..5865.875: -0.02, 3.27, 3.34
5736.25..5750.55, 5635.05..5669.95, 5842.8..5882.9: 0.04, 3.34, 3.34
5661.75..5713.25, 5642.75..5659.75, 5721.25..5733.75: 0.02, 3.24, 3.56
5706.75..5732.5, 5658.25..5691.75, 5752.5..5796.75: -0.03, 3.34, 3.22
